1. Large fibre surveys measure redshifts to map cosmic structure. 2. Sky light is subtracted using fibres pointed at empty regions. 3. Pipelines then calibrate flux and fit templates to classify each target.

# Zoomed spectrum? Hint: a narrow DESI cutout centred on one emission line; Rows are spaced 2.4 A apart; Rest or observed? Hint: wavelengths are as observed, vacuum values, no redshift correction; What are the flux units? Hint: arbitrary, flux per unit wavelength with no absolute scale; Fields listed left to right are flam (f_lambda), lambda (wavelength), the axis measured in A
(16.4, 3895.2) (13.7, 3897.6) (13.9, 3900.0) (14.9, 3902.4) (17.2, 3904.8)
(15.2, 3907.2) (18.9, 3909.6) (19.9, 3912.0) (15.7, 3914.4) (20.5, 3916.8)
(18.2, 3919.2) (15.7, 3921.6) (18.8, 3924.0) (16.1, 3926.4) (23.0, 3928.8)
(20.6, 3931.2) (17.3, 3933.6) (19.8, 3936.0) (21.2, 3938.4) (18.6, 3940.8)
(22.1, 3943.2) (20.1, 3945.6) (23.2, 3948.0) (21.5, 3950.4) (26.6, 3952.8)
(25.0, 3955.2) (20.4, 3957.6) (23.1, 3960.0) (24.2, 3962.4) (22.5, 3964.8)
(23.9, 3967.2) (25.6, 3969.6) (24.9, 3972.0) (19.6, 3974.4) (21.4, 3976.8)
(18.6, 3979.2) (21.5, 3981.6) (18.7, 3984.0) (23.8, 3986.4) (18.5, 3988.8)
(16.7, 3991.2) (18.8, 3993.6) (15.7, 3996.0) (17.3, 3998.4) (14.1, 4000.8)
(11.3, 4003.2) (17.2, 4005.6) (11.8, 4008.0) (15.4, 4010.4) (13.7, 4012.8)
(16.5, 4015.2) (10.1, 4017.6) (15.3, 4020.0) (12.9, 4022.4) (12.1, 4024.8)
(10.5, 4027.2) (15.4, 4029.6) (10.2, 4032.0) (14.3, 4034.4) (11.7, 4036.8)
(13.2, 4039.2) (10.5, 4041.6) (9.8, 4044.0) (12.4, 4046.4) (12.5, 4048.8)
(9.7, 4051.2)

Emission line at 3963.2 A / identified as C IV 1549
